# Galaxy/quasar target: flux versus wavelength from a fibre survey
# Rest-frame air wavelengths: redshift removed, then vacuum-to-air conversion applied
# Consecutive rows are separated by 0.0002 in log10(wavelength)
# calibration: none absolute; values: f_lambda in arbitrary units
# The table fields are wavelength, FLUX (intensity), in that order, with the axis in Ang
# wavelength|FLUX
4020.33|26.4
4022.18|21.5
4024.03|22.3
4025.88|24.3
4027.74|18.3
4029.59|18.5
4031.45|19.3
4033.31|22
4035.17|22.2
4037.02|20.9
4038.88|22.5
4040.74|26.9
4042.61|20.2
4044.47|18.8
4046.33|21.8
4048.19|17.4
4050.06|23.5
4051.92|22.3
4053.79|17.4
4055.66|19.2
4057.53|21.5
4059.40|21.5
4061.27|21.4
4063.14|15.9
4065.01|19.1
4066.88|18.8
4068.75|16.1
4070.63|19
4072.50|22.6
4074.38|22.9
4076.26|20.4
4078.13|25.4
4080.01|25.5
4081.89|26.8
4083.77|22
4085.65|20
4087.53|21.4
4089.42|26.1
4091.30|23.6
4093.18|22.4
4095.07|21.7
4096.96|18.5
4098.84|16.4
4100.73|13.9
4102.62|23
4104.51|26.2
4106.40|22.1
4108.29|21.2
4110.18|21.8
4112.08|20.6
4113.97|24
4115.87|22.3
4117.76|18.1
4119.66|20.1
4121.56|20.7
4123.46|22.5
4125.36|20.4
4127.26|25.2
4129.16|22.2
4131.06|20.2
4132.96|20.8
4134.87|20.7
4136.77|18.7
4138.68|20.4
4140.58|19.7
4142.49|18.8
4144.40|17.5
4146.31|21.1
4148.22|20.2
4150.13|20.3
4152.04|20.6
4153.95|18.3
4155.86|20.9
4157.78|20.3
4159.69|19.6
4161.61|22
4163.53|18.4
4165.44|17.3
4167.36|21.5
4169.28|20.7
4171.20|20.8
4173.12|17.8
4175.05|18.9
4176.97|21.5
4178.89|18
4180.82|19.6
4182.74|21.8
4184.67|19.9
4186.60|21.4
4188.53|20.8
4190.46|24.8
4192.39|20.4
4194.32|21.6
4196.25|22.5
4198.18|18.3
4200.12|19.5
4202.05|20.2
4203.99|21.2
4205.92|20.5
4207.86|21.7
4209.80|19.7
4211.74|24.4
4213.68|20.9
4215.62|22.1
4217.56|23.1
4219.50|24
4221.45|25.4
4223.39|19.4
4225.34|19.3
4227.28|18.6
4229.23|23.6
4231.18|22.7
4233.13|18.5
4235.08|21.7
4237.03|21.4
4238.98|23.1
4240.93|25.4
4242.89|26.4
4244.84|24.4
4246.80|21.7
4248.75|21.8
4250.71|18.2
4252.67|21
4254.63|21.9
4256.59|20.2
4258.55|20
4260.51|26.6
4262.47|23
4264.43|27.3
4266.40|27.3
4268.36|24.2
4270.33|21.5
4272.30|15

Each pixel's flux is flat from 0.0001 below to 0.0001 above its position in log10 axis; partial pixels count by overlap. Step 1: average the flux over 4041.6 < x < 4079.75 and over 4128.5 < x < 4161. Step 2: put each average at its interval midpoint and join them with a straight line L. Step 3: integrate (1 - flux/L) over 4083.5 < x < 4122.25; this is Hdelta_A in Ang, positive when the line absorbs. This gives -2.0 Ang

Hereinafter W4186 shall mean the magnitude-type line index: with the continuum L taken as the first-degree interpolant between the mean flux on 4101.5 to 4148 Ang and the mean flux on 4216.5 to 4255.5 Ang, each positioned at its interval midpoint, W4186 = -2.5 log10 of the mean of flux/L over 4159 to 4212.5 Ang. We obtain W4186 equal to 0.06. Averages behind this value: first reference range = 21.1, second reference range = 22.1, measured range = 20.5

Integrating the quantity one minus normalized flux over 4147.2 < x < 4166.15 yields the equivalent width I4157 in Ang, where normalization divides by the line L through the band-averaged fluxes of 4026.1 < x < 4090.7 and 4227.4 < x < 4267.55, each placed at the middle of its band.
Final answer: 1.9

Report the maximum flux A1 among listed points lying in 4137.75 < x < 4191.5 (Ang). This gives 24.8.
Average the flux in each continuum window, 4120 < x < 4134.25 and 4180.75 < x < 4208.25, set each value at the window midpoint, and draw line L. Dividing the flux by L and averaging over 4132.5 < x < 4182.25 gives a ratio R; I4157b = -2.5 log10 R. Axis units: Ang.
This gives 0.08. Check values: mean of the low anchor 21.6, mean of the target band 19.8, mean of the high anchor 21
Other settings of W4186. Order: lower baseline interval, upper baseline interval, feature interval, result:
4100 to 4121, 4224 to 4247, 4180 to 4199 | 0.04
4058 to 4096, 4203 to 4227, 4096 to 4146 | 0.05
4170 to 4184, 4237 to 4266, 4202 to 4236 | 0.00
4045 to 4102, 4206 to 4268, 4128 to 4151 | 0.07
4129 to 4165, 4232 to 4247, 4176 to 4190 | 0.03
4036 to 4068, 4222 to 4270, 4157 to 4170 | 0.09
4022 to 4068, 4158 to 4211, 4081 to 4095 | -0.12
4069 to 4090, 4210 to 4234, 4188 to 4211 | 0.05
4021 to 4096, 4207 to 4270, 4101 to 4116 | -0.03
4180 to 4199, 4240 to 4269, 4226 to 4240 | 0.06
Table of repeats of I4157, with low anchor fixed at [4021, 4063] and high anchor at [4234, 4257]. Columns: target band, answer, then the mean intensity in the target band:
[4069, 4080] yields -0.4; 22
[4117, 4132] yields 0.2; 21.2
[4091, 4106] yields 0.5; 20.6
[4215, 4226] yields -0.1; 22.3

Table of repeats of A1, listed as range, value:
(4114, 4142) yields 25.2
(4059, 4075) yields 22.9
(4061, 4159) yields 26.8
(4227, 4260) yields 26.4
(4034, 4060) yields 26.9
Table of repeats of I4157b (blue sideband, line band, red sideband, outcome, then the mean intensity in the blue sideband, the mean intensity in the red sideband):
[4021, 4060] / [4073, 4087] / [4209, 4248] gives -0.09 mag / 21.1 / 22.3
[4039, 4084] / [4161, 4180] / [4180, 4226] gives 0.09 mag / 21.1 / 21.4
